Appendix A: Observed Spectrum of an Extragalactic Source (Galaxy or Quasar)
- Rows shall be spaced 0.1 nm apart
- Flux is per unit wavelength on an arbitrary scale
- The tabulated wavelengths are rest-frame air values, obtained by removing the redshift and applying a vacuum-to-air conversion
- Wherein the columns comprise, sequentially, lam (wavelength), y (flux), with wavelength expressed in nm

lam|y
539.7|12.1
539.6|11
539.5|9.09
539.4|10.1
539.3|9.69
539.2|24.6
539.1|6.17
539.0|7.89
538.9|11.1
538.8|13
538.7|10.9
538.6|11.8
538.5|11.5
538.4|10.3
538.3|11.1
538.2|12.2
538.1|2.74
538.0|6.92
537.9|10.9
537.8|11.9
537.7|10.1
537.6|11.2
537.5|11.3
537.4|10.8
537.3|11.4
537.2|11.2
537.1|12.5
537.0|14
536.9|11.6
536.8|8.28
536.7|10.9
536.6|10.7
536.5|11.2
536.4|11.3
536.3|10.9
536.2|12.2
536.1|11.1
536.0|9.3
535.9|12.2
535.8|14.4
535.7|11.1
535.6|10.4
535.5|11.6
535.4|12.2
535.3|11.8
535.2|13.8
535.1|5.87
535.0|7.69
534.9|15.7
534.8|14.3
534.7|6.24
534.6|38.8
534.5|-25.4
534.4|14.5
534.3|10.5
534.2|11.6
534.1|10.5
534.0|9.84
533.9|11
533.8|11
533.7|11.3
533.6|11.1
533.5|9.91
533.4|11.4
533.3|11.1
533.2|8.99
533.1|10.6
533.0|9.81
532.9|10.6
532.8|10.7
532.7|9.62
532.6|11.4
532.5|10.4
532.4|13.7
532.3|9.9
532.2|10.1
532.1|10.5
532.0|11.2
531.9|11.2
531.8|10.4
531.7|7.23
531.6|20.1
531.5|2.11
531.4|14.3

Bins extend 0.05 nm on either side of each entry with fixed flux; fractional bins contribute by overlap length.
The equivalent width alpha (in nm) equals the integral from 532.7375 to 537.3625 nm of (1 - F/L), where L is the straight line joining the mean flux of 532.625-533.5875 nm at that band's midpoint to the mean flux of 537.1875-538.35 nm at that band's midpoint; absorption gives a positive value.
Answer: -0.29 nm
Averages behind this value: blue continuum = 10.4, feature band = 10.9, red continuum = 10.1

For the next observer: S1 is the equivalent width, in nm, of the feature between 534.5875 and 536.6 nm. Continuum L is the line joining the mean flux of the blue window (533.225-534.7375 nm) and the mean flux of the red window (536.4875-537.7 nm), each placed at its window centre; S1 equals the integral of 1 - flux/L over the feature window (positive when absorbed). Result -0.25 nm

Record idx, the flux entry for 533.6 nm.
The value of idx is 11.1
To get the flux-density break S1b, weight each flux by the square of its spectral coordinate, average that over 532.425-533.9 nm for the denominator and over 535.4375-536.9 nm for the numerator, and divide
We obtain 1.1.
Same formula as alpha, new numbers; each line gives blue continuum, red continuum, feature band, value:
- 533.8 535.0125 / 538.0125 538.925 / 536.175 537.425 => -0.10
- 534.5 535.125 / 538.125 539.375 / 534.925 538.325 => 0.26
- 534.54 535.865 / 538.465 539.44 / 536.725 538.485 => 0.24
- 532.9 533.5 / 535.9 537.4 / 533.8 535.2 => 0.06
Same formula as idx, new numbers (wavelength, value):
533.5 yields 9.91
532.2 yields 10.1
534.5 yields -25.4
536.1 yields 11.1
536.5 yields 11.2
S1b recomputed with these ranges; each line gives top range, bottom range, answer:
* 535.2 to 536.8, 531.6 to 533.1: 1.07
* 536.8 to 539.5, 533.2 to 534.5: 1.15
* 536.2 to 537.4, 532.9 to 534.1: 1.08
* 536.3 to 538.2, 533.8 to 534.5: 1.23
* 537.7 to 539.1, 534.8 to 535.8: 0.89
